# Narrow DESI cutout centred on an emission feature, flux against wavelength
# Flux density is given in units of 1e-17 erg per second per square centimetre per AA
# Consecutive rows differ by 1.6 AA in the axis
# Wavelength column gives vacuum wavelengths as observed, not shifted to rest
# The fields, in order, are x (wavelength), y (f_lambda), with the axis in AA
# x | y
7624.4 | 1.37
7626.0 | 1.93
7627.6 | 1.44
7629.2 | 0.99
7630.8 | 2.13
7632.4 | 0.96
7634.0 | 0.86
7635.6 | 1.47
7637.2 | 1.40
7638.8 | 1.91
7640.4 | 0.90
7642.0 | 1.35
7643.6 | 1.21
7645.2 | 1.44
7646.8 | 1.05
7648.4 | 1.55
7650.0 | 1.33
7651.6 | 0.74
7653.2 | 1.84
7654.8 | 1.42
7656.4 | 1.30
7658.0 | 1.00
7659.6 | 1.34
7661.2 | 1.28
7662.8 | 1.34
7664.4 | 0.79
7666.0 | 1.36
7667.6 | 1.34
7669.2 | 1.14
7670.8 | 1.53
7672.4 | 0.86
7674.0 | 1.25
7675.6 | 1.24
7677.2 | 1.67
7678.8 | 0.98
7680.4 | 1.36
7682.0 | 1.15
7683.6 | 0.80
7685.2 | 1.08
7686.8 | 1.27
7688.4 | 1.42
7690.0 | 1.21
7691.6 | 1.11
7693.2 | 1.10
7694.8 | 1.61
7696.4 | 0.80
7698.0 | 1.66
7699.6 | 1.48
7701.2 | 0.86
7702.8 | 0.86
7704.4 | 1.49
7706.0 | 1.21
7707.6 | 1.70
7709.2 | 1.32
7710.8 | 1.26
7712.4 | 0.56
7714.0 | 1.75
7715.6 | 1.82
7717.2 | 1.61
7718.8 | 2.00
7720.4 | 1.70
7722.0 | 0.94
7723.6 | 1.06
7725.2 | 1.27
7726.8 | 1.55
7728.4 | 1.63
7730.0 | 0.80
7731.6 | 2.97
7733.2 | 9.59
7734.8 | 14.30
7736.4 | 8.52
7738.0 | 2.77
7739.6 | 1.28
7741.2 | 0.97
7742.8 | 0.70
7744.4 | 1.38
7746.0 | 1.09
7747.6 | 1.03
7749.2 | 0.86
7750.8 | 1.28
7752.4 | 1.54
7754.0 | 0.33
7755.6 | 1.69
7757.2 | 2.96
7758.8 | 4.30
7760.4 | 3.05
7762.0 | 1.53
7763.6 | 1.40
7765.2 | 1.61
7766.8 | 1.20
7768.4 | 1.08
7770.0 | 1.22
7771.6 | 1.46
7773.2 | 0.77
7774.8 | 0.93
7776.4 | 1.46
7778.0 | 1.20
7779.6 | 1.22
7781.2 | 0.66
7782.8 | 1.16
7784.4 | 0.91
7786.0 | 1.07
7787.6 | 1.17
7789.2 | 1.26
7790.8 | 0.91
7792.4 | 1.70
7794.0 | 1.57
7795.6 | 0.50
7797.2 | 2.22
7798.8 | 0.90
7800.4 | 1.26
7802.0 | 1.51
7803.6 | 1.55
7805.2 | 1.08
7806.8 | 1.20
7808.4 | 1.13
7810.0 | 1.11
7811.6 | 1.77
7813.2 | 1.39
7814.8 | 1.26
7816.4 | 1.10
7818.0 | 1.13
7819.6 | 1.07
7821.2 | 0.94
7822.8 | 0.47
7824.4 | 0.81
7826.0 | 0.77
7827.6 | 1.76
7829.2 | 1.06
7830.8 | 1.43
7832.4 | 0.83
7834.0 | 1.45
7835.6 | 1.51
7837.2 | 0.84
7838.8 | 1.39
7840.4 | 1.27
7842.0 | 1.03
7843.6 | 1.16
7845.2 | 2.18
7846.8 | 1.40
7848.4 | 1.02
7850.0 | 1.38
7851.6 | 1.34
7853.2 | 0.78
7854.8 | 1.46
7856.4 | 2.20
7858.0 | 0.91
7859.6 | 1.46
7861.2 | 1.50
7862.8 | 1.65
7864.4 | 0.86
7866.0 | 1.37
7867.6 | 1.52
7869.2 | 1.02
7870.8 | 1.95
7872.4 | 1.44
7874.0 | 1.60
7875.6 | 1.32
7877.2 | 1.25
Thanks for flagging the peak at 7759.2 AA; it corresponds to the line [N II]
